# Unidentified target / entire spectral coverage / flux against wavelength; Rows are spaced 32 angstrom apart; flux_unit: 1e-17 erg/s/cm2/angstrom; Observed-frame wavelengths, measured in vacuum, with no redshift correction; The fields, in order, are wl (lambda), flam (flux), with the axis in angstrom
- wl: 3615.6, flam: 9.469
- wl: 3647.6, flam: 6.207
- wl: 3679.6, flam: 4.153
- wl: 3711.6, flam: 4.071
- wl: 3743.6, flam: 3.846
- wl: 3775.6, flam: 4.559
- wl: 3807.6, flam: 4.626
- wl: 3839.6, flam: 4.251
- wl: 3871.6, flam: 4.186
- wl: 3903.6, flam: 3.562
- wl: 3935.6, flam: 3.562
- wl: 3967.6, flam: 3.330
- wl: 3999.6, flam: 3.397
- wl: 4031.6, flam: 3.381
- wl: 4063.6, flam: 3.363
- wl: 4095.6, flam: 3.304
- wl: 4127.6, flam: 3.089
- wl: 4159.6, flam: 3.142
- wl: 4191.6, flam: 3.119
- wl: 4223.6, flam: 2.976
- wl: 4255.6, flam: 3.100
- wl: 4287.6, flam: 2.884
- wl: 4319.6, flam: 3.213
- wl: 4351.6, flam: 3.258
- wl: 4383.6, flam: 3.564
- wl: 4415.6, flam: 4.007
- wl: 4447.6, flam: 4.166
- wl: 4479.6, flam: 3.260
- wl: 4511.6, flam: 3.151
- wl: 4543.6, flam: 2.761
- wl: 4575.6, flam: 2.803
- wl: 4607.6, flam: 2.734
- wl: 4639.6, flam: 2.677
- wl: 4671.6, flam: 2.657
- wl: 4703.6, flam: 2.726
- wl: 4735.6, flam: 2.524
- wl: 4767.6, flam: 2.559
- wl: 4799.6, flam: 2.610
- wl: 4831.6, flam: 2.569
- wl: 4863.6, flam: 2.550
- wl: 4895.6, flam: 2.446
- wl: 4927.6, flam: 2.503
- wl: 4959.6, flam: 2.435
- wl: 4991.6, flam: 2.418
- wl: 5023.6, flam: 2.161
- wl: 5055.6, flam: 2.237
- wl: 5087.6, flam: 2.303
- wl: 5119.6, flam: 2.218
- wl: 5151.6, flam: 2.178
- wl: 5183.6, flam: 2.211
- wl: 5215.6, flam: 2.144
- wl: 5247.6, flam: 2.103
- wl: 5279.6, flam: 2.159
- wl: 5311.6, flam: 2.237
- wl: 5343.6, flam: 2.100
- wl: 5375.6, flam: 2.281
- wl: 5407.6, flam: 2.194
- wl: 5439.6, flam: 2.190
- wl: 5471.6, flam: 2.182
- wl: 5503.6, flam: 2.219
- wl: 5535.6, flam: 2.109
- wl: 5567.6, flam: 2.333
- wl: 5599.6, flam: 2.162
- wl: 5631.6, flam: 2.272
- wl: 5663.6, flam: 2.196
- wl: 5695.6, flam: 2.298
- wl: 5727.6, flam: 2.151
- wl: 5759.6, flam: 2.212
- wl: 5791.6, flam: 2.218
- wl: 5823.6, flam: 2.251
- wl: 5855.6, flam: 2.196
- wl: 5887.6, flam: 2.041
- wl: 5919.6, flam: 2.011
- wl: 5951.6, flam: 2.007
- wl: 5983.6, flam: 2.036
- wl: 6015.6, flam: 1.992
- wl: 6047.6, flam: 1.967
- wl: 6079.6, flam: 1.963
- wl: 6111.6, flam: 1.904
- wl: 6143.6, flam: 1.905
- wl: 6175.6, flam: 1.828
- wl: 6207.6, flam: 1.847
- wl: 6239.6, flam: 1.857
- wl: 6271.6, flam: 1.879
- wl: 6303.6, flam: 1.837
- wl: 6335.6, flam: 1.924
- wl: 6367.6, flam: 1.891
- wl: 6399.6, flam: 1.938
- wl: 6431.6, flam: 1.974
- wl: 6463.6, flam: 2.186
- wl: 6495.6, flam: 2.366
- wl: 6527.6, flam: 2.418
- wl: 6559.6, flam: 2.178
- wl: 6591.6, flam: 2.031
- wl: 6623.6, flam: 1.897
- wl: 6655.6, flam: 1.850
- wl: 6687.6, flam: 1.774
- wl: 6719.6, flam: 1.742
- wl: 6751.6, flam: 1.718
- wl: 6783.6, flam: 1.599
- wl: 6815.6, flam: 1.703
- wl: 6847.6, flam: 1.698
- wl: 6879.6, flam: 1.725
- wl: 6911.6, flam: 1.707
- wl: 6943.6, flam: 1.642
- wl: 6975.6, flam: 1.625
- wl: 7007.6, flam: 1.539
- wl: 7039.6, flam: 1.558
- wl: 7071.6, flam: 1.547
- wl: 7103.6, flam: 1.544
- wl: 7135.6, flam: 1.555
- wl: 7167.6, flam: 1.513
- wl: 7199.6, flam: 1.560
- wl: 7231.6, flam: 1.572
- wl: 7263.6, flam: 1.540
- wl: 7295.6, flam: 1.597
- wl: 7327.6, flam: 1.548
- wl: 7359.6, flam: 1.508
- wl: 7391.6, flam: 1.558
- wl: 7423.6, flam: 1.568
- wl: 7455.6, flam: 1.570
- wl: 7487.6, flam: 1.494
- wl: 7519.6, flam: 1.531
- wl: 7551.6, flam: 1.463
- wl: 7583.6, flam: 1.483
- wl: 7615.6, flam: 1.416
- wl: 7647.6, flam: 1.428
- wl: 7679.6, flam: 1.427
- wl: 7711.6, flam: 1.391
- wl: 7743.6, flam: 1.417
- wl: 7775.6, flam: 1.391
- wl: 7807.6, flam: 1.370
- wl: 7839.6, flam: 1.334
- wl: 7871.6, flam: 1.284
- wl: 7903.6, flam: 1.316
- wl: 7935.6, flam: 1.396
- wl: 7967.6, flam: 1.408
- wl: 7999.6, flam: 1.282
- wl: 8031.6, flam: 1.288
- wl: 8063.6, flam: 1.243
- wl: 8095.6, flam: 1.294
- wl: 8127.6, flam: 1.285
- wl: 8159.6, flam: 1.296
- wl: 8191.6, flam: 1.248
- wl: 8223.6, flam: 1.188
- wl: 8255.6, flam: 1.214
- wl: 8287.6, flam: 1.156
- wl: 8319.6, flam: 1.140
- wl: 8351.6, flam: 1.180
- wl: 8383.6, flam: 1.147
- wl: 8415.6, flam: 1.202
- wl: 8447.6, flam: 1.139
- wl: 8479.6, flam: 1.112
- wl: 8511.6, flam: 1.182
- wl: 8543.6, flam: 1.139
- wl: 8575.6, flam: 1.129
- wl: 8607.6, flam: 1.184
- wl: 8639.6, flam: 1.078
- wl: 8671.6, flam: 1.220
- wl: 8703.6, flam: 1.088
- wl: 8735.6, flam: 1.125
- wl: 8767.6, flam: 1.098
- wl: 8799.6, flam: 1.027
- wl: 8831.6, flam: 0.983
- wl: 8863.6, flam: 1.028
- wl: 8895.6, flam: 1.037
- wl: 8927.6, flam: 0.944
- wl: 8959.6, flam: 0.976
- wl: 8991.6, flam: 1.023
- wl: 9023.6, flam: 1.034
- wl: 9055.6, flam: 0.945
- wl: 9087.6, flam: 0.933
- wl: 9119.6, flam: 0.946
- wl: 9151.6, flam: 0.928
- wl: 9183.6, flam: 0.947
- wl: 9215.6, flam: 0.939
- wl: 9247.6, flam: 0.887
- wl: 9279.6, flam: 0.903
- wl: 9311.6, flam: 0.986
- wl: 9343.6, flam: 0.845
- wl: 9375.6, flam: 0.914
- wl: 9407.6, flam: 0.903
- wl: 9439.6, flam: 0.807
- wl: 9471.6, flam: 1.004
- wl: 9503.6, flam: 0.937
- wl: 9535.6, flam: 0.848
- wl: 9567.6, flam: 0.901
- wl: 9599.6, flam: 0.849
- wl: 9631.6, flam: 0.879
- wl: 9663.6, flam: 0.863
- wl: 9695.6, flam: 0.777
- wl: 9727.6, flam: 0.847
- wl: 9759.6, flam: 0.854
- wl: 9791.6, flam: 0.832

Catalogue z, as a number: 1.33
